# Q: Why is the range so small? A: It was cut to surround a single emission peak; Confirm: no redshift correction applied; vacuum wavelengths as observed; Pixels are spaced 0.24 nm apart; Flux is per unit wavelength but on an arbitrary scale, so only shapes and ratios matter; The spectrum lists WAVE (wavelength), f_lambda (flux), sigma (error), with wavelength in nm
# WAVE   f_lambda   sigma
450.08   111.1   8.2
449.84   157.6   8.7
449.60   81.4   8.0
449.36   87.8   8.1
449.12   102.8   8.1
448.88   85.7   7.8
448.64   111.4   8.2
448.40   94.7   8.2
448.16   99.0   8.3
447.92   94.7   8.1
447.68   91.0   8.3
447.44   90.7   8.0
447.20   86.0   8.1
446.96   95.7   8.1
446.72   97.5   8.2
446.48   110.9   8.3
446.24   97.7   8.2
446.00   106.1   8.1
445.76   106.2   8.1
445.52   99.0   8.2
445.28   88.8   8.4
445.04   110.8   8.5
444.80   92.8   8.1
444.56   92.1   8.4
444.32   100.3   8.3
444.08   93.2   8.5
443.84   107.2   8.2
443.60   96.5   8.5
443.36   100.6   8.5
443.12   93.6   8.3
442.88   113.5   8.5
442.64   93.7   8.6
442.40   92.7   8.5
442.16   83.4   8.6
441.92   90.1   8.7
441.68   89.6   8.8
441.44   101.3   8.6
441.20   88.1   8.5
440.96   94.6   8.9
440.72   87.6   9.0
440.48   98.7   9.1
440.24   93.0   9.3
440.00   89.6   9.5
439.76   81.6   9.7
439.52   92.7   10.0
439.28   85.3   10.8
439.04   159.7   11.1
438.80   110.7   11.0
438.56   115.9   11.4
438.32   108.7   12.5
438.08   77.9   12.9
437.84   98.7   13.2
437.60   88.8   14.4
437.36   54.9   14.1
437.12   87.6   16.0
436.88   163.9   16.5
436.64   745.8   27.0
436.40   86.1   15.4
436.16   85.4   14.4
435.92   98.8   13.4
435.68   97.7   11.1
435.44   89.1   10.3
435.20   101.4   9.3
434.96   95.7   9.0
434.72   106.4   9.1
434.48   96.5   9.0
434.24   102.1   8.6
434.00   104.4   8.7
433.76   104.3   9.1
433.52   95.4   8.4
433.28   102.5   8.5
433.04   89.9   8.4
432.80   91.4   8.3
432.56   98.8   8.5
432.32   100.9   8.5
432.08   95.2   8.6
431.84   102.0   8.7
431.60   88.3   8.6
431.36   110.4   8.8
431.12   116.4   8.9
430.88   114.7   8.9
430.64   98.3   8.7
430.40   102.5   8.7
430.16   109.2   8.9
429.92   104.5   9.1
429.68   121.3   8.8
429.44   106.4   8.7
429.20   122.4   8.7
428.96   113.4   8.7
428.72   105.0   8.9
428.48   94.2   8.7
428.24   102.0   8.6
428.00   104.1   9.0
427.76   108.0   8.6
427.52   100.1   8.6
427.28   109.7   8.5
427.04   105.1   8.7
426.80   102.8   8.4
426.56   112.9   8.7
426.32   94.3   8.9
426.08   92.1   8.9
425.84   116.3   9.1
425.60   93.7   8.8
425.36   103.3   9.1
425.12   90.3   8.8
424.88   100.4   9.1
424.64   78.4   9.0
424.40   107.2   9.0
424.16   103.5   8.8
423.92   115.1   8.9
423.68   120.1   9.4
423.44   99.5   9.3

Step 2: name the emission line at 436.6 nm Hgamma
